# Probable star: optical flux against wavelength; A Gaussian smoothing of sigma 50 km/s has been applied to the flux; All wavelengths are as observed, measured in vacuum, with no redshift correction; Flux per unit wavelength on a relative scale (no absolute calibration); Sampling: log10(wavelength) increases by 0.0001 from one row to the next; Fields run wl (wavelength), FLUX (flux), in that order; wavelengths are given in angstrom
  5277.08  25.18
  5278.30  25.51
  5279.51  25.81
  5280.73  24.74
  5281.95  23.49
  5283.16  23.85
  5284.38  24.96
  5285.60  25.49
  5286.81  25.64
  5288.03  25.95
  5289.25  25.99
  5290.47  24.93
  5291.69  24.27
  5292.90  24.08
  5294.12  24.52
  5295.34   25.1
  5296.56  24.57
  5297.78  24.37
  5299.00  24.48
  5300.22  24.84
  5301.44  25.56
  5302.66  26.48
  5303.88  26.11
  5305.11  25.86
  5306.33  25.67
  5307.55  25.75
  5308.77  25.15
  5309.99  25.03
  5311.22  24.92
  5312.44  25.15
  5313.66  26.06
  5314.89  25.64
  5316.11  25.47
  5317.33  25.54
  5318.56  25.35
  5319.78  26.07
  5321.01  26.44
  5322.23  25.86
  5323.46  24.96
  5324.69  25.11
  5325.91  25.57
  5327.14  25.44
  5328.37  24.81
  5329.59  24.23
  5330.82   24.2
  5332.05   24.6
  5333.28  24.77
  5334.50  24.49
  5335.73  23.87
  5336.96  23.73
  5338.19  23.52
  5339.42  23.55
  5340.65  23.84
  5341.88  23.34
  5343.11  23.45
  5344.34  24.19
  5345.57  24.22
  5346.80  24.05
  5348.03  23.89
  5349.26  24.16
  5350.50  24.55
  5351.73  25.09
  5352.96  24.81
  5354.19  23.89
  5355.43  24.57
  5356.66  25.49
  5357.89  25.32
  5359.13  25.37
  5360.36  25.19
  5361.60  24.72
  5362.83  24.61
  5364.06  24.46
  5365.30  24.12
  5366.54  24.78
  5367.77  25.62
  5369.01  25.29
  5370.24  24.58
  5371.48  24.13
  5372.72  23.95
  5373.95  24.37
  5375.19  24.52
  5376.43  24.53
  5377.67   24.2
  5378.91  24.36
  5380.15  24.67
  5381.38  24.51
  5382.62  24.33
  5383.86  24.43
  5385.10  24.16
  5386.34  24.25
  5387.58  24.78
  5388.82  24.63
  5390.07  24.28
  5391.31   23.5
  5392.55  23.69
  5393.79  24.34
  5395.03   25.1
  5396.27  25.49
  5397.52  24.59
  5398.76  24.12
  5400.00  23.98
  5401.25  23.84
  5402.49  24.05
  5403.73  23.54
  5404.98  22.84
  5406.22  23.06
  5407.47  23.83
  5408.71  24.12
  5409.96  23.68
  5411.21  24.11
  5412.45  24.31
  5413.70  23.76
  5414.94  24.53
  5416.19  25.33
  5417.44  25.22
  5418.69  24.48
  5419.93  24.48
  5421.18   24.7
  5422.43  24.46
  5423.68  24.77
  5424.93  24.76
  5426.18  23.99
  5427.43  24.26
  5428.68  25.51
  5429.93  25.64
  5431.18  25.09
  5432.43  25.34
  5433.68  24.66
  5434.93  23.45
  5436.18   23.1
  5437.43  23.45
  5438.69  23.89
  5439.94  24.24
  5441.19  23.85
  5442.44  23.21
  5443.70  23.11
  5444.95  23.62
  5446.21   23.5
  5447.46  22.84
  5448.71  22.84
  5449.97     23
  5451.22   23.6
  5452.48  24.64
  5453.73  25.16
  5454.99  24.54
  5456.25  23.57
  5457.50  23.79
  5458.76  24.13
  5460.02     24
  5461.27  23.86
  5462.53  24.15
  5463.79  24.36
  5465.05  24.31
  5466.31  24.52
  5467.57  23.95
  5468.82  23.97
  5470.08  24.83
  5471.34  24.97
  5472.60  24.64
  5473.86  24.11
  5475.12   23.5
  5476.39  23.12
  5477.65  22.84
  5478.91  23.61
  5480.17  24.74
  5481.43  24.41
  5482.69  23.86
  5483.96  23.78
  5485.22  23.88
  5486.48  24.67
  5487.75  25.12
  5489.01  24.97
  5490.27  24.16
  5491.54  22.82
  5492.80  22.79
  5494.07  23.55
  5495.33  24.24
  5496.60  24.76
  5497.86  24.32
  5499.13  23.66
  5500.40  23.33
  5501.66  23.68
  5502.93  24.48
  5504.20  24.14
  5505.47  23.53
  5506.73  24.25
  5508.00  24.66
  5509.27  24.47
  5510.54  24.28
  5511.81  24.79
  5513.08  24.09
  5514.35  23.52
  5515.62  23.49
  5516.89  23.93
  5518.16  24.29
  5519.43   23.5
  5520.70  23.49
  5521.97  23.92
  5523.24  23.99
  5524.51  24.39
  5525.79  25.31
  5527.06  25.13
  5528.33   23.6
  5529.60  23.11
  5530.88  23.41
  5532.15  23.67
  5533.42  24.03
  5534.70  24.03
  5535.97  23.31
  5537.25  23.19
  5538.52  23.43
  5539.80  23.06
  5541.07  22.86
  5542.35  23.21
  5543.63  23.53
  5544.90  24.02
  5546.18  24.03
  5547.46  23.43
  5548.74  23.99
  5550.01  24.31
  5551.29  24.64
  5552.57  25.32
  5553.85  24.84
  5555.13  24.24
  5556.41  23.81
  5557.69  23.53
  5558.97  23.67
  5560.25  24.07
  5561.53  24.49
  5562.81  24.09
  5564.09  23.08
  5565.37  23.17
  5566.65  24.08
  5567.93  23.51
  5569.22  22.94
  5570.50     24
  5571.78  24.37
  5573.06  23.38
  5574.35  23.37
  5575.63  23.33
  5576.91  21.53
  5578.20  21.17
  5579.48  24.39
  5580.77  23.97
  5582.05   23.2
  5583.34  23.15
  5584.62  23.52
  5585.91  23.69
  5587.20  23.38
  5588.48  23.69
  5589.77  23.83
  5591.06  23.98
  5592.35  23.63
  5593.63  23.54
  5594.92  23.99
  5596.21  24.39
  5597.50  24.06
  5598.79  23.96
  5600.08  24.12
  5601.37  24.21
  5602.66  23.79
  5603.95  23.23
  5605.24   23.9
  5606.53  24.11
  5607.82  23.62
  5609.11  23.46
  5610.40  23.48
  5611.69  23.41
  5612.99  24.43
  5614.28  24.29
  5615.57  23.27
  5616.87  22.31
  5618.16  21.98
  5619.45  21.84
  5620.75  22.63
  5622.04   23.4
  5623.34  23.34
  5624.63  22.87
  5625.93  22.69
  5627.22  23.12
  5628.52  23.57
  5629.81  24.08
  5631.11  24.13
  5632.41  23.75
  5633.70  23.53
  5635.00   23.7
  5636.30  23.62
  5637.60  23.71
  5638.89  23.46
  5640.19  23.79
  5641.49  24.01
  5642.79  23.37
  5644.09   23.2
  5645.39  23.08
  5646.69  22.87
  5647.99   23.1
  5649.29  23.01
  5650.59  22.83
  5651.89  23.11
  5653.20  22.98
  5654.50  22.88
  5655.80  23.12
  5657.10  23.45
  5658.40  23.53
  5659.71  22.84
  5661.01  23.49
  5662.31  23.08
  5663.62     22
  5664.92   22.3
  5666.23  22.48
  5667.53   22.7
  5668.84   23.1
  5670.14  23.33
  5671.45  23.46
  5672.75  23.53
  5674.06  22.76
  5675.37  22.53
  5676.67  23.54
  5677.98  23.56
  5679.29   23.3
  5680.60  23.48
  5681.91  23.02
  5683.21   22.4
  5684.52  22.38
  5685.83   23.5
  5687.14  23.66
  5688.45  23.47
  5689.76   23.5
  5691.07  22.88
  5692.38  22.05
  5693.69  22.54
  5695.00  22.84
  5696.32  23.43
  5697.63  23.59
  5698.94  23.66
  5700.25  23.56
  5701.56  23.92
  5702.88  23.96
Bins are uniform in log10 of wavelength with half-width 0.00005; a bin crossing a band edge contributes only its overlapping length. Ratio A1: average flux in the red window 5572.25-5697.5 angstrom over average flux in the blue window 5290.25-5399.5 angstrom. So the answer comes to 0.94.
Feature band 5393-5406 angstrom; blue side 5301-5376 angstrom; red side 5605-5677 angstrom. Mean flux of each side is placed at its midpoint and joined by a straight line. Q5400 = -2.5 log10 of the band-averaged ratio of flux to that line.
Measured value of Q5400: 0.02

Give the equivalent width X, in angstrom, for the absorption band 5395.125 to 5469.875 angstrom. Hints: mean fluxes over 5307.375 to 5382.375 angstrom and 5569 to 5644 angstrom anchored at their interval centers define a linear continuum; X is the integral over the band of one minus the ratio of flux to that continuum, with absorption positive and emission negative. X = 0.5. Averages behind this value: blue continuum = 24.7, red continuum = 23.5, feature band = 24.1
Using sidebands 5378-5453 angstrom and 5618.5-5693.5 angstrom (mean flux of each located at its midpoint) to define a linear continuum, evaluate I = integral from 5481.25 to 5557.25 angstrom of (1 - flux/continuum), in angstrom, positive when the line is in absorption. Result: -0.8 angstrom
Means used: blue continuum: 24.2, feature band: 24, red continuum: 23.2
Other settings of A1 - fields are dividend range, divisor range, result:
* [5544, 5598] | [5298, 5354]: 0.95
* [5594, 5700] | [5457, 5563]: 0.97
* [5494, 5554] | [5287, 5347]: 0.96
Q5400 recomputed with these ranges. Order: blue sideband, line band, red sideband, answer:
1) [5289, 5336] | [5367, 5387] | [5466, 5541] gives 0.011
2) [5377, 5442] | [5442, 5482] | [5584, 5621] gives 0.008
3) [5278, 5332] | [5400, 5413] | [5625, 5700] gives 0.040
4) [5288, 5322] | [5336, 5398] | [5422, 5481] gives 0.017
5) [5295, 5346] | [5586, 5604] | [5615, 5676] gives -0.021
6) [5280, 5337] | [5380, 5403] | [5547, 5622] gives 0.014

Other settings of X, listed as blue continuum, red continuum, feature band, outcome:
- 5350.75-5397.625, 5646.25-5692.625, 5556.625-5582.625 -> 0.11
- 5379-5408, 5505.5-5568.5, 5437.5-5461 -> 0.33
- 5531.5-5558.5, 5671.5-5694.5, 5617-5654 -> 0.17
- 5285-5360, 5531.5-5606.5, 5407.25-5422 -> 0.04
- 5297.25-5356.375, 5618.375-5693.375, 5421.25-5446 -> 0.07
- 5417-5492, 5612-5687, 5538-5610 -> -0.48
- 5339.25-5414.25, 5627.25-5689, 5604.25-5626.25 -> 0.14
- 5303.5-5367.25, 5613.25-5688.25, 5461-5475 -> -0.11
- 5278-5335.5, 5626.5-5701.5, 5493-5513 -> -0.02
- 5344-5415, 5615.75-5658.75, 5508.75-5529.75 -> -0.31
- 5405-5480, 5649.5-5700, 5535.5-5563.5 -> -0.29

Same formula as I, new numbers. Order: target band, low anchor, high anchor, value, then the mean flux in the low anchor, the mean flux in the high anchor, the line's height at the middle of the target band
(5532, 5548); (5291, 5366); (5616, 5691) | 0.14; 24.8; 23.1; 23.7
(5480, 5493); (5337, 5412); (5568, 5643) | -0.12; 24.3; 23.5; 23.9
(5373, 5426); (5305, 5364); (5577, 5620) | 0.43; 24.8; 23.5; 24.5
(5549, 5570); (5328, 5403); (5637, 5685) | -0.39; 24.4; 23.1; 23.5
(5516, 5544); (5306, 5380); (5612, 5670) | 0.02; 24.7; 23.2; 23.8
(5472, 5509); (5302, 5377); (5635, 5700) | 0.09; 24.8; 23.1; 24.1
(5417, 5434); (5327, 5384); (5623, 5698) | -0.47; 24.4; 23.2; 24.1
